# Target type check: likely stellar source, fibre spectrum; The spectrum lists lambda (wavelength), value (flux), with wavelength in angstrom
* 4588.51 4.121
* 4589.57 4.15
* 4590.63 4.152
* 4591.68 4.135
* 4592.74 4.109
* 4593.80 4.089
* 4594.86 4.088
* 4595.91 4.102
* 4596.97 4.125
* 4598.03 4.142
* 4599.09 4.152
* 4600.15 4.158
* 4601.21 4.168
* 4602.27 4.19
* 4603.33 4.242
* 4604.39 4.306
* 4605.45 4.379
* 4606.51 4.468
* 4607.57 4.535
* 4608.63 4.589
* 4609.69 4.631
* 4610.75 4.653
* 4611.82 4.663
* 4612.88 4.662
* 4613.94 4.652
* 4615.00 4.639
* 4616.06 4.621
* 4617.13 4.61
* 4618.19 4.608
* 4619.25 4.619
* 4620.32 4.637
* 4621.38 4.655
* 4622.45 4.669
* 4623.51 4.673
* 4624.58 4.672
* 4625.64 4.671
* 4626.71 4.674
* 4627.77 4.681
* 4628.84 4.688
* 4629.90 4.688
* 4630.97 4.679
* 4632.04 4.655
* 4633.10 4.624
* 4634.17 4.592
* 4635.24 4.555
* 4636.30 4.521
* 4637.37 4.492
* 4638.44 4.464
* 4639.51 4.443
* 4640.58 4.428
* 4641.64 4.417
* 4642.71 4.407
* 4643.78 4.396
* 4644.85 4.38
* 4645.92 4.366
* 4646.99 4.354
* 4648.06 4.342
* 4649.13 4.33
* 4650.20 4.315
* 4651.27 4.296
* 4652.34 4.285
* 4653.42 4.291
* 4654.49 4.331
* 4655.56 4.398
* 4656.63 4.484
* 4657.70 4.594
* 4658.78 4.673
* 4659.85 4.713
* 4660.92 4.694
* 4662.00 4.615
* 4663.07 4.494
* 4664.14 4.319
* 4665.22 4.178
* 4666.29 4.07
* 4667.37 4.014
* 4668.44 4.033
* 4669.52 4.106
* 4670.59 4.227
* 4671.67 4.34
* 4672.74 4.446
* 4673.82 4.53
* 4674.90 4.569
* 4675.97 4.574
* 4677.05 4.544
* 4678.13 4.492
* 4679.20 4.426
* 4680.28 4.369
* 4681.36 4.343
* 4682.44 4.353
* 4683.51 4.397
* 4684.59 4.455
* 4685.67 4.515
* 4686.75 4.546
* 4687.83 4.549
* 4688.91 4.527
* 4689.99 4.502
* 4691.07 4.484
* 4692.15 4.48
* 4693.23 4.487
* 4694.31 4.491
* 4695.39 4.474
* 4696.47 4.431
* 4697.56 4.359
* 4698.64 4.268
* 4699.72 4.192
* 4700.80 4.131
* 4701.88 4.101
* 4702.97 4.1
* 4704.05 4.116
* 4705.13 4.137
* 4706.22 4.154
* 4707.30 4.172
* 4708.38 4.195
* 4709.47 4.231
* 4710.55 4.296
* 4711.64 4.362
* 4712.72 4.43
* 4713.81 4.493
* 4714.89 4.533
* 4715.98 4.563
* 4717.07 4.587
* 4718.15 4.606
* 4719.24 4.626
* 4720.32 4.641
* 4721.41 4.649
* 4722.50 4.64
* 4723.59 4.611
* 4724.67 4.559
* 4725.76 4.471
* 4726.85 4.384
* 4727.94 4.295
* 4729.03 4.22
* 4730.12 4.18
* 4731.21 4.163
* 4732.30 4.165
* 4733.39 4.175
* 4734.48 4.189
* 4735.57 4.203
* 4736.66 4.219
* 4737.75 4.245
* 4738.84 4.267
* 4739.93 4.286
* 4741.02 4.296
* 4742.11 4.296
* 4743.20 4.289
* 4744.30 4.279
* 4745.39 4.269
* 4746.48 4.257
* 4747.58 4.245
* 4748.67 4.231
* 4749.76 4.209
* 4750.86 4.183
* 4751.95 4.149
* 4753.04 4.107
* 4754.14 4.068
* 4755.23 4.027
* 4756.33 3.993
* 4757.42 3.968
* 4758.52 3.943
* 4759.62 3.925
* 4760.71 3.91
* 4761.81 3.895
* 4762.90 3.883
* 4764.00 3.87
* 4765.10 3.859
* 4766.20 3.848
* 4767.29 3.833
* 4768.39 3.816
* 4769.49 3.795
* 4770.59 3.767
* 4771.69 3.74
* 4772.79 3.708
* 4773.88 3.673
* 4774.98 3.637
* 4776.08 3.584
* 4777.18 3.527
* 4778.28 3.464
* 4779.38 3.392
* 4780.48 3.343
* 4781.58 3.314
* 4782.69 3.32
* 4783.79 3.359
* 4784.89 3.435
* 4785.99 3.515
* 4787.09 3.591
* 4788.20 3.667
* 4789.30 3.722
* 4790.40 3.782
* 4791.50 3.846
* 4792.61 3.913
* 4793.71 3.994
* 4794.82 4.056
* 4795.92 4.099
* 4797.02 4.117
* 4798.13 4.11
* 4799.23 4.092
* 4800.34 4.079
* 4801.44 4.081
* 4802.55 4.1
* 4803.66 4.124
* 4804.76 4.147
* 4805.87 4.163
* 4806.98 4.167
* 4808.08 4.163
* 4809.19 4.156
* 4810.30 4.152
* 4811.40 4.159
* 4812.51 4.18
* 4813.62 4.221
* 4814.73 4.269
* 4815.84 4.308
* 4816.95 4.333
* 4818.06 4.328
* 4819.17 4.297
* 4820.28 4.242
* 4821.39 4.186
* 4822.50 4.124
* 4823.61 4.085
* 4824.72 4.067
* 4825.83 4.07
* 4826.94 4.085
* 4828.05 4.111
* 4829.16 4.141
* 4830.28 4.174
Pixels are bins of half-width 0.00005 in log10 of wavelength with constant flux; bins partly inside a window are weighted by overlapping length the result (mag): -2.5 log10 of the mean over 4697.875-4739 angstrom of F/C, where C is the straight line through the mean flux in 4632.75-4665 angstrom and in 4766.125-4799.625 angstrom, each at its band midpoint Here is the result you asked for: -0.07 mag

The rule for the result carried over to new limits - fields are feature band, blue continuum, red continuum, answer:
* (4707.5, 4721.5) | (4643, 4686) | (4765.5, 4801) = -0.09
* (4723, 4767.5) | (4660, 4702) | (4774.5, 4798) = -0.06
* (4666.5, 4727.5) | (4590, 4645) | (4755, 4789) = -0.08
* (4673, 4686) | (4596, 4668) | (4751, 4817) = -0.04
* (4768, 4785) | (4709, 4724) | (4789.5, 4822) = 0.20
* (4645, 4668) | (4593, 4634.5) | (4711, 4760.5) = 0.01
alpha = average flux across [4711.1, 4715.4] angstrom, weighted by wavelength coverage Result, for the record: 4.46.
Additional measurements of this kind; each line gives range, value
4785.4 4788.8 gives 3.59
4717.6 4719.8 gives 4.64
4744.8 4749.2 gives 4.25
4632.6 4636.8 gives 4.57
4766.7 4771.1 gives 3.81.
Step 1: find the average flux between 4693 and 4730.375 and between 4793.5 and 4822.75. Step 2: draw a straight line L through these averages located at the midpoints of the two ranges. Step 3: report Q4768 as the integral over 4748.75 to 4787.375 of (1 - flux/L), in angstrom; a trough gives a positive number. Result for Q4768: 4.43 angstrom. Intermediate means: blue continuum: 4.38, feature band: 3.77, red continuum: 4.17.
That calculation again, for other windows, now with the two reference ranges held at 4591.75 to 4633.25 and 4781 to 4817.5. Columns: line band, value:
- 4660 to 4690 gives -0.7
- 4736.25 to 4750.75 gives -0.5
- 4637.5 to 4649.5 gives 0.0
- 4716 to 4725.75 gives -1.0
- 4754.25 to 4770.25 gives 0.6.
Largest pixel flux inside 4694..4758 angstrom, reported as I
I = 4.649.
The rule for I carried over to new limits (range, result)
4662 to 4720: 4.626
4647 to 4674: 4.713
